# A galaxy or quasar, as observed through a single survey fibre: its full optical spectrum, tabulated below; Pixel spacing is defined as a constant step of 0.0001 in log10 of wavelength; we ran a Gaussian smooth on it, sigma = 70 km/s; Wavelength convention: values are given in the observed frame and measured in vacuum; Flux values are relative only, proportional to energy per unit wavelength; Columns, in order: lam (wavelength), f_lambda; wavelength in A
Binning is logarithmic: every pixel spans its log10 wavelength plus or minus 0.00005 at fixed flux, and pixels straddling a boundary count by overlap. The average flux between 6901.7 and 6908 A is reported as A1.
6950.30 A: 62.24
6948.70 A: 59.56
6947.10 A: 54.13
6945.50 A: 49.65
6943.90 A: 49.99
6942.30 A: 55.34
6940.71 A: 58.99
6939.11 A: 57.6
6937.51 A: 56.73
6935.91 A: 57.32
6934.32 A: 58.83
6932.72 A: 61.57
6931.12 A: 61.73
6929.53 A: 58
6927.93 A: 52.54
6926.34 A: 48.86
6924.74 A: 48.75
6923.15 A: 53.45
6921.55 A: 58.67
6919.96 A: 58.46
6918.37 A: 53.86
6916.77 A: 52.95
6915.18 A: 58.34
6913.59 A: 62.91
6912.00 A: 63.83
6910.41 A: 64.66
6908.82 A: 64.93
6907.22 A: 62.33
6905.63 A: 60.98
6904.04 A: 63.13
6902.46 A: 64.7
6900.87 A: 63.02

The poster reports 62.9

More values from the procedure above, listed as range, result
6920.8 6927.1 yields 52.3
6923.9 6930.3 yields 52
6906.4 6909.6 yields 63.4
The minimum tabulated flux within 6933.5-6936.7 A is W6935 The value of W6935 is 57.32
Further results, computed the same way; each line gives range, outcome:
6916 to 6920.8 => 52.95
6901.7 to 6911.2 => 60.98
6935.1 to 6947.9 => 49.65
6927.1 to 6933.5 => 52.54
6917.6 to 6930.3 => 48.75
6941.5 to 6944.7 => 49.99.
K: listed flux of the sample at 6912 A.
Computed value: 63.83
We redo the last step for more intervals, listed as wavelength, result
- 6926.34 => 48.86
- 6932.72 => 61.57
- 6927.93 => 52.54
